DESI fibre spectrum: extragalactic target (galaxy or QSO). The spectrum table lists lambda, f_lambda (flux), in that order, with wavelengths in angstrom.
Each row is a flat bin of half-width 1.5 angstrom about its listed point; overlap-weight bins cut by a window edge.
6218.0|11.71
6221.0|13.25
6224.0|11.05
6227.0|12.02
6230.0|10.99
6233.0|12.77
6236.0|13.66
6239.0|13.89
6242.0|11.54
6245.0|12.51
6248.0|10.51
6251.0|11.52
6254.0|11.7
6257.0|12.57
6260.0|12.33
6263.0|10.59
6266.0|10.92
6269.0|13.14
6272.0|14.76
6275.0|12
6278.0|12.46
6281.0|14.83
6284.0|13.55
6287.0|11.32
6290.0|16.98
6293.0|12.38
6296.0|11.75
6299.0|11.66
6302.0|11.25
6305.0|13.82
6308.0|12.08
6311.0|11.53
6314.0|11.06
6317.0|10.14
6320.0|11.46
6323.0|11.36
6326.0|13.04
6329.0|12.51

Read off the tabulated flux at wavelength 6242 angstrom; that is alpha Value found 11.54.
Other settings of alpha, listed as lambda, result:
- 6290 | 16.98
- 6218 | 11.71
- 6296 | 11.75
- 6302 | 11.25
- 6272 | 14.76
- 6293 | 12.38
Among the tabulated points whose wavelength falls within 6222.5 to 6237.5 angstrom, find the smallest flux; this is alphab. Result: 10.99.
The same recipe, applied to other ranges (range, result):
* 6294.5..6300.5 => 11.66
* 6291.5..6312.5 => 11.25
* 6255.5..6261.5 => 12.33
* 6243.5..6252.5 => 10.51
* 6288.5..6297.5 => 11.75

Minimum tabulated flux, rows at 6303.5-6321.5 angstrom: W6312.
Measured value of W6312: 10.14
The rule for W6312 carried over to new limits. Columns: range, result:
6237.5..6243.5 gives 11.54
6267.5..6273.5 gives 13.14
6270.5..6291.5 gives 11.32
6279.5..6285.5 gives 13.55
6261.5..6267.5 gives 10.59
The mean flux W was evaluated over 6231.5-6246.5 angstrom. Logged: 12.9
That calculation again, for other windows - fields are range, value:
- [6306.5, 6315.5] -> 11.6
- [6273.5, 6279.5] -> 12.2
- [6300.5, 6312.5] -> 12.2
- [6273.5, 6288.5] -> 12.8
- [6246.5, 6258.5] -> 11.6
